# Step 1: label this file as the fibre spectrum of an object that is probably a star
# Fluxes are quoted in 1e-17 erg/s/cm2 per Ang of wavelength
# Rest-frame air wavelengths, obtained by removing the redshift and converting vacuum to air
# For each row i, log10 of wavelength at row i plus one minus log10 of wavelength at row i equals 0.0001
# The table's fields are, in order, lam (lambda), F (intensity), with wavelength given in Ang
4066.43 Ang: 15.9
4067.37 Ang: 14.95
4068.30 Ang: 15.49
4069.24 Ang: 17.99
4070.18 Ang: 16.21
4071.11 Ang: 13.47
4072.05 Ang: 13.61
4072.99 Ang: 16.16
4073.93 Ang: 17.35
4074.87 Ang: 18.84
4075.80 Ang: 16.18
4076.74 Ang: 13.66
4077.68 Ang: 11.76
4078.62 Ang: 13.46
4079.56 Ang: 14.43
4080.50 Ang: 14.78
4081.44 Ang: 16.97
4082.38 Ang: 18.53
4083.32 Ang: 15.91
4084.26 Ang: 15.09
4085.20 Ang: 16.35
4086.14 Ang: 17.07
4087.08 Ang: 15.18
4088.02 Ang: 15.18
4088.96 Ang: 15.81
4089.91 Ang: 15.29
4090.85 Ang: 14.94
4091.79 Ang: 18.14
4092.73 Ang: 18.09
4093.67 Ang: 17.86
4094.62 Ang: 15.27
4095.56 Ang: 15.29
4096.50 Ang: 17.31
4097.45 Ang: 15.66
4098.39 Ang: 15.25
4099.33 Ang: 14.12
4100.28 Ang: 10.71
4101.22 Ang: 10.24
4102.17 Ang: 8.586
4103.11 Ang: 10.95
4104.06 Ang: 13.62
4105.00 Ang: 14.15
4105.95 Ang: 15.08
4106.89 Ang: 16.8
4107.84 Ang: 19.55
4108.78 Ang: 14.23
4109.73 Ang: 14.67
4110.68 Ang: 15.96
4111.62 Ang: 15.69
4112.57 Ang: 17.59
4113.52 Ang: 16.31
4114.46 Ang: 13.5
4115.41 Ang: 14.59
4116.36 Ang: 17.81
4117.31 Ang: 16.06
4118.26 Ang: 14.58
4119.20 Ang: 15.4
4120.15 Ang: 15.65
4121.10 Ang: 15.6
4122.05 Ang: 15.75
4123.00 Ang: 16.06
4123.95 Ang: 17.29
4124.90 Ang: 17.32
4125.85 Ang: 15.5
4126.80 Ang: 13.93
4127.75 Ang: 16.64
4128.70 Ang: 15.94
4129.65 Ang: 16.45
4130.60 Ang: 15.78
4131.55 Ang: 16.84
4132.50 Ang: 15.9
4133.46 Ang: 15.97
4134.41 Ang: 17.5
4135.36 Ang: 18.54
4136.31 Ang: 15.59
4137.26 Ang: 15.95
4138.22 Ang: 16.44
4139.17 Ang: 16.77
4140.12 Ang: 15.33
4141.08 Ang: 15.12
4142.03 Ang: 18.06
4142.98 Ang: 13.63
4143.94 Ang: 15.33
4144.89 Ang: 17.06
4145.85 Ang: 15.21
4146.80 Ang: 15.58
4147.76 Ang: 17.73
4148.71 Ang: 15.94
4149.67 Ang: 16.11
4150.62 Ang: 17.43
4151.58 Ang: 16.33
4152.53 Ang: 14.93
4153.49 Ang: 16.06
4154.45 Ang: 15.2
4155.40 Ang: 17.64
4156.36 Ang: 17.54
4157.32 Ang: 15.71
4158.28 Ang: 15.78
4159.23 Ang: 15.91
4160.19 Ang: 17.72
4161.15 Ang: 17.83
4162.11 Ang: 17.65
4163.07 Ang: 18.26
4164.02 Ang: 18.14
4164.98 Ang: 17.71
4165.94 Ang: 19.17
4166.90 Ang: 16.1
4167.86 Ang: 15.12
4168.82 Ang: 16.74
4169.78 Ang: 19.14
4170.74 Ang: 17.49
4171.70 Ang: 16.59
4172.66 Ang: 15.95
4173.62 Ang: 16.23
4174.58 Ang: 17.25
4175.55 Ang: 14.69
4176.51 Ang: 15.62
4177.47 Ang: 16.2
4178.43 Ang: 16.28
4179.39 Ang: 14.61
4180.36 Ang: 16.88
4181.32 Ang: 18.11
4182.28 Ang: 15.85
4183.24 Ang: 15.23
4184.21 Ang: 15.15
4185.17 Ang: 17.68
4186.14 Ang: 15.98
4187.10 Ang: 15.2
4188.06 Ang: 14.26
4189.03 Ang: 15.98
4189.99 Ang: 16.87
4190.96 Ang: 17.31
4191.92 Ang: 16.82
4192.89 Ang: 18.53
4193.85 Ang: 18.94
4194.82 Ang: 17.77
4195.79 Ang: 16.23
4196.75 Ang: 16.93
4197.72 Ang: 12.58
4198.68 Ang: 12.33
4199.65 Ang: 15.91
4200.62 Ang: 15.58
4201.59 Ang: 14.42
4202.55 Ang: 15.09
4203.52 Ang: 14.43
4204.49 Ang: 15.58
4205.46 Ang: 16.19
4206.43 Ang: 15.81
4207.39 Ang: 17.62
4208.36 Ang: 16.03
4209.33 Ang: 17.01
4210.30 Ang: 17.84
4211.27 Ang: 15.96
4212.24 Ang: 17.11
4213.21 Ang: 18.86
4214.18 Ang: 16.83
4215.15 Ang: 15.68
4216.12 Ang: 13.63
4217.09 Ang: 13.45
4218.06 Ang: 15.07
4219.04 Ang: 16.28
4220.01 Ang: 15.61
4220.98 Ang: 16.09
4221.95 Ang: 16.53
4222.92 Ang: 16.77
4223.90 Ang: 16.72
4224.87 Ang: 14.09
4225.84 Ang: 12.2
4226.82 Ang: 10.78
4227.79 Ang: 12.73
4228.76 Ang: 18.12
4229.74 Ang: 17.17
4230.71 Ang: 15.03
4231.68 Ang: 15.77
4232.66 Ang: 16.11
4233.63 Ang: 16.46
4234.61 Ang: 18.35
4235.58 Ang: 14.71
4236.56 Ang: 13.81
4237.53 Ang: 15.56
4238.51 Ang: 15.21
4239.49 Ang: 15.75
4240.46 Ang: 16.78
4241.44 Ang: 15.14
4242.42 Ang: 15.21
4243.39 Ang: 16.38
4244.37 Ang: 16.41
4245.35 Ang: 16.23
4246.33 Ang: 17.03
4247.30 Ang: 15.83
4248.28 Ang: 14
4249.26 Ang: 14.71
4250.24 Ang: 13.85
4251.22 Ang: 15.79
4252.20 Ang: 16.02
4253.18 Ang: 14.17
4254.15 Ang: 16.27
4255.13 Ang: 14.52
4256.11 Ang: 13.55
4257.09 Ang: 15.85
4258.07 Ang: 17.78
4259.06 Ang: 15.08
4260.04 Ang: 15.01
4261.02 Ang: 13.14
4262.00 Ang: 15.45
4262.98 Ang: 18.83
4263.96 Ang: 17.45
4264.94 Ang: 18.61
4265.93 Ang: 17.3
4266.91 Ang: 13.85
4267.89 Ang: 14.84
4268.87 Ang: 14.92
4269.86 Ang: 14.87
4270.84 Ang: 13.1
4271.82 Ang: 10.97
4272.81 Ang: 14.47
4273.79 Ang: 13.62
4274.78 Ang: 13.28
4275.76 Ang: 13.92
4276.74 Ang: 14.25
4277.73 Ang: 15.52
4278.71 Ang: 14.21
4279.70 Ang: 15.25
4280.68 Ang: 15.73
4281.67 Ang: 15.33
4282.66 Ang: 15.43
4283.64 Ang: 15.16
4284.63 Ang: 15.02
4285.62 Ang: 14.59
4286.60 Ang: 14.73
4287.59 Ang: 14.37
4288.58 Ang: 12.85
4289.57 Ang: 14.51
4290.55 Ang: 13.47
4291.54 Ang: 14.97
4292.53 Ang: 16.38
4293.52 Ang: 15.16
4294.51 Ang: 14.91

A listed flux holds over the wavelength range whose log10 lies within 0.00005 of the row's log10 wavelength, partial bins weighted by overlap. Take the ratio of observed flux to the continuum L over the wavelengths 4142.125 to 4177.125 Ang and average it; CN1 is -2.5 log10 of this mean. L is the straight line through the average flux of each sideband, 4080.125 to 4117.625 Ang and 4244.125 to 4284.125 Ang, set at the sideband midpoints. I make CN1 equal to -0.089 mag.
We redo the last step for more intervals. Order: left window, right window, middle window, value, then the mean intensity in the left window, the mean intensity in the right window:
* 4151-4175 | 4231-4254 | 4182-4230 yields 0.027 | 16.9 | 15.6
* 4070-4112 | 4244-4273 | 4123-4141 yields -0.073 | 15.2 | 15.3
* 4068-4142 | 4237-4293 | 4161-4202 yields -0.073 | 15.6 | 15.1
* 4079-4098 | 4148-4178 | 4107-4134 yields 0.029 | 16.1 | 16.7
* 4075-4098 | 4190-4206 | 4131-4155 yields -0.021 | 15.8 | 15.9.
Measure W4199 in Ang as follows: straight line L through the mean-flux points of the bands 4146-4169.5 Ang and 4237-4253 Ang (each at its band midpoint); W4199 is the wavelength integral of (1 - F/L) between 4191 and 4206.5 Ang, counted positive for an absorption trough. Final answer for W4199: 0.33 Ang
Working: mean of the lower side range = 16.8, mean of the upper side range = 15.6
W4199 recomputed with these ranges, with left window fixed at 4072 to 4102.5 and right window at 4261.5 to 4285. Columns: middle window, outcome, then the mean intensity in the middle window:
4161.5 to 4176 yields -1.8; 17.1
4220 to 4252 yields -0.8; 15.5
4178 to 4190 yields -0.6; 16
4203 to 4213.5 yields -1.0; 16.5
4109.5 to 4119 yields -0.3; 15.7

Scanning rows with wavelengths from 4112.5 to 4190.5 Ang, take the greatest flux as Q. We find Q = 19.17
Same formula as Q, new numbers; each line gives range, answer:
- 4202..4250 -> 18.86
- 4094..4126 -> 19.55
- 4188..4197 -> 18.94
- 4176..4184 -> 18.11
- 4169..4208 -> 19.14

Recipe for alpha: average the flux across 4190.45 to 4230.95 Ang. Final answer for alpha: 15.8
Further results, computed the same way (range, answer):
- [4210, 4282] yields 15.4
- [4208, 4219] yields 16.1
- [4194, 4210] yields 15.7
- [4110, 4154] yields 16.1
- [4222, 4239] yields 15.3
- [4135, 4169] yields 16.5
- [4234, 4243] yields 15.6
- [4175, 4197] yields 16.4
